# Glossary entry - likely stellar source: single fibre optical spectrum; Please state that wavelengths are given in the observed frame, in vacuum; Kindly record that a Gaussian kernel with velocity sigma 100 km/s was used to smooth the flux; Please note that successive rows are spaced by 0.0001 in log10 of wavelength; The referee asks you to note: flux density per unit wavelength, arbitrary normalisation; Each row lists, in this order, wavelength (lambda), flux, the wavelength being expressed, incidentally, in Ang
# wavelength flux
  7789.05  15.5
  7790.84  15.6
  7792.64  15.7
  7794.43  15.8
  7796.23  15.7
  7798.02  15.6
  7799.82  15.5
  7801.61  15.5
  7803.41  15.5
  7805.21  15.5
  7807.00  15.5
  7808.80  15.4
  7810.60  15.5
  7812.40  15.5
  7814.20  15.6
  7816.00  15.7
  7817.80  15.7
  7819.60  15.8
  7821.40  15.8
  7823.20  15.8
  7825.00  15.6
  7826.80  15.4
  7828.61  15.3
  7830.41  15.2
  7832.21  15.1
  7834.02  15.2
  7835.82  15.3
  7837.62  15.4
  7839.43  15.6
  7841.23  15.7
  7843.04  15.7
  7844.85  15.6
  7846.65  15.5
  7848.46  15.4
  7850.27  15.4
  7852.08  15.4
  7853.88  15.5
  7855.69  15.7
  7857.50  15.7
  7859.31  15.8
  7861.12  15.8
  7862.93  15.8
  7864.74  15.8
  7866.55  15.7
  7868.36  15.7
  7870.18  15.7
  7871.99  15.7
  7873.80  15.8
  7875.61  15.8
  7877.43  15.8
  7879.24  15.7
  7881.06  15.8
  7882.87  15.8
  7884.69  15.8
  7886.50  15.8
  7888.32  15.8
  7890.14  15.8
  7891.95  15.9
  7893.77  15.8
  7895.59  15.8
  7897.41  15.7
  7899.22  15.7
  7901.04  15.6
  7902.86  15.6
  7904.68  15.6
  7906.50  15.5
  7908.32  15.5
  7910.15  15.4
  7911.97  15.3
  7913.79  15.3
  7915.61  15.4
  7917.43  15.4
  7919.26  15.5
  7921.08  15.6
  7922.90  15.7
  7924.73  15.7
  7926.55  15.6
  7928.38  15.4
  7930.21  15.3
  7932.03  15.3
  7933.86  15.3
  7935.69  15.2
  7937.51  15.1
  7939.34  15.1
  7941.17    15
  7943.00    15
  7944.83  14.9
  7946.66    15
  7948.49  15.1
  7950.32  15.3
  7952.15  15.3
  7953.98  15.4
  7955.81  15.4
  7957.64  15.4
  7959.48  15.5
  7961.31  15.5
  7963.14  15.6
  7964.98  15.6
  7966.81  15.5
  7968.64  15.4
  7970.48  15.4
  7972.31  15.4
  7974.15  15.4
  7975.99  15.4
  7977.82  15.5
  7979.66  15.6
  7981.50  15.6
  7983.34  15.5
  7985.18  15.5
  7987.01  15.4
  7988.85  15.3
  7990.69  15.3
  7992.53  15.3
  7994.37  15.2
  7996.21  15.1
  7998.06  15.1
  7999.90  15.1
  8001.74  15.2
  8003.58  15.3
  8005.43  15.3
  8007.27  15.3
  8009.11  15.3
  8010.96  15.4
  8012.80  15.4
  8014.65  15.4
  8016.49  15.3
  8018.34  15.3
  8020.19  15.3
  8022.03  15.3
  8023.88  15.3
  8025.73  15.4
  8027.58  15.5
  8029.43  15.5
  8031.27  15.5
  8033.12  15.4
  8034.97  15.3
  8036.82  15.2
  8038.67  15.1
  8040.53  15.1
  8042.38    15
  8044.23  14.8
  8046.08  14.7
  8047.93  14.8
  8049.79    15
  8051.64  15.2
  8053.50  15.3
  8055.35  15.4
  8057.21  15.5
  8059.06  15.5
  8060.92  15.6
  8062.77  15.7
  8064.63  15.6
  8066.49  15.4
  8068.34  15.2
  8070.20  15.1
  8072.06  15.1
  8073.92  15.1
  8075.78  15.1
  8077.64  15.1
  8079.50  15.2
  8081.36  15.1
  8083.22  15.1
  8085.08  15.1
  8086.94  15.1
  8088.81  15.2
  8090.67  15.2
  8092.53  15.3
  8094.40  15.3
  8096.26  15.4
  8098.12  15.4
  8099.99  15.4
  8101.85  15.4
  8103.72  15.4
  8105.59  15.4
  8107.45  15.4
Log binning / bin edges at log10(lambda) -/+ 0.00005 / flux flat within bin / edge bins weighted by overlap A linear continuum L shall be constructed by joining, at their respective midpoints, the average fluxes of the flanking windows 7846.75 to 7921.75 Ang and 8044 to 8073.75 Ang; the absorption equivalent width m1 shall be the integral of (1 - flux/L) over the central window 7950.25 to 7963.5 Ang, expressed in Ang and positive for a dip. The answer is 0.05 Ang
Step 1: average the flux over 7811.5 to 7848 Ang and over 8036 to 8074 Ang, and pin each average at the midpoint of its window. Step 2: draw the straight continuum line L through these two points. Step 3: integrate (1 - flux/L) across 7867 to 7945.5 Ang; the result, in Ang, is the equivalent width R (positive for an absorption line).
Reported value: -0.6 Ang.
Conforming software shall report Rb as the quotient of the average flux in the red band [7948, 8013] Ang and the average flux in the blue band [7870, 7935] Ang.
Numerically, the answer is 1.0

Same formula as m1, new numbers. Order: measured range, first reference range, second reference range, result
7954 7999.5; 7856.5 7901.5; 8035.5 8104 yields 0.2 Ang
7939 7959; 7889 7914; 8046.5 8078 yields 0.4 Ang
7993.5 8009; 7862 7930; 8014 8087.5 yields 0.2 Ang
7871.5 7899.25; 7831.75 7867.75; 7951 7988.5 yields -0.4 Ang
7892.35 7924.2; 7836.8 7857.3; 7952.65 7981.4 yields -0.1 Ang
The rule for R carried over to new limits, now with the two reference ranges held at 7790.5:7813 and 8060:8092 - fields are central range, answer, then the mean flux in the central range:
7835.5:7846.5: -0.03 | 15.6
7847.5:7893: -0.70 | 15.7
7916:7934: -0.08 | 15.5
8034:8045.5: 0.16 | 15.1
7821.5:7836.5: 0.14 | 15.4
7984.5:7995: 0.00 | 15.3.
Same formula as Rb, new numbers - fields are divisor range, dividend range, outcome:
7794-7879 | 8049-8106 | 0.98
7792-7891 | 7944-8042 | 0.98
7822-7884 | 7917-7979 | 0.98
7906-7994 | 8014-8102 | 0.99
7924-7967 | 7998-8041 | 1.00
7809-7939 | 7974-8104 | 0.98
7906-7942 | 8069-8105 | 0.99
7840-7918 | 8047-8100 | 0.97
